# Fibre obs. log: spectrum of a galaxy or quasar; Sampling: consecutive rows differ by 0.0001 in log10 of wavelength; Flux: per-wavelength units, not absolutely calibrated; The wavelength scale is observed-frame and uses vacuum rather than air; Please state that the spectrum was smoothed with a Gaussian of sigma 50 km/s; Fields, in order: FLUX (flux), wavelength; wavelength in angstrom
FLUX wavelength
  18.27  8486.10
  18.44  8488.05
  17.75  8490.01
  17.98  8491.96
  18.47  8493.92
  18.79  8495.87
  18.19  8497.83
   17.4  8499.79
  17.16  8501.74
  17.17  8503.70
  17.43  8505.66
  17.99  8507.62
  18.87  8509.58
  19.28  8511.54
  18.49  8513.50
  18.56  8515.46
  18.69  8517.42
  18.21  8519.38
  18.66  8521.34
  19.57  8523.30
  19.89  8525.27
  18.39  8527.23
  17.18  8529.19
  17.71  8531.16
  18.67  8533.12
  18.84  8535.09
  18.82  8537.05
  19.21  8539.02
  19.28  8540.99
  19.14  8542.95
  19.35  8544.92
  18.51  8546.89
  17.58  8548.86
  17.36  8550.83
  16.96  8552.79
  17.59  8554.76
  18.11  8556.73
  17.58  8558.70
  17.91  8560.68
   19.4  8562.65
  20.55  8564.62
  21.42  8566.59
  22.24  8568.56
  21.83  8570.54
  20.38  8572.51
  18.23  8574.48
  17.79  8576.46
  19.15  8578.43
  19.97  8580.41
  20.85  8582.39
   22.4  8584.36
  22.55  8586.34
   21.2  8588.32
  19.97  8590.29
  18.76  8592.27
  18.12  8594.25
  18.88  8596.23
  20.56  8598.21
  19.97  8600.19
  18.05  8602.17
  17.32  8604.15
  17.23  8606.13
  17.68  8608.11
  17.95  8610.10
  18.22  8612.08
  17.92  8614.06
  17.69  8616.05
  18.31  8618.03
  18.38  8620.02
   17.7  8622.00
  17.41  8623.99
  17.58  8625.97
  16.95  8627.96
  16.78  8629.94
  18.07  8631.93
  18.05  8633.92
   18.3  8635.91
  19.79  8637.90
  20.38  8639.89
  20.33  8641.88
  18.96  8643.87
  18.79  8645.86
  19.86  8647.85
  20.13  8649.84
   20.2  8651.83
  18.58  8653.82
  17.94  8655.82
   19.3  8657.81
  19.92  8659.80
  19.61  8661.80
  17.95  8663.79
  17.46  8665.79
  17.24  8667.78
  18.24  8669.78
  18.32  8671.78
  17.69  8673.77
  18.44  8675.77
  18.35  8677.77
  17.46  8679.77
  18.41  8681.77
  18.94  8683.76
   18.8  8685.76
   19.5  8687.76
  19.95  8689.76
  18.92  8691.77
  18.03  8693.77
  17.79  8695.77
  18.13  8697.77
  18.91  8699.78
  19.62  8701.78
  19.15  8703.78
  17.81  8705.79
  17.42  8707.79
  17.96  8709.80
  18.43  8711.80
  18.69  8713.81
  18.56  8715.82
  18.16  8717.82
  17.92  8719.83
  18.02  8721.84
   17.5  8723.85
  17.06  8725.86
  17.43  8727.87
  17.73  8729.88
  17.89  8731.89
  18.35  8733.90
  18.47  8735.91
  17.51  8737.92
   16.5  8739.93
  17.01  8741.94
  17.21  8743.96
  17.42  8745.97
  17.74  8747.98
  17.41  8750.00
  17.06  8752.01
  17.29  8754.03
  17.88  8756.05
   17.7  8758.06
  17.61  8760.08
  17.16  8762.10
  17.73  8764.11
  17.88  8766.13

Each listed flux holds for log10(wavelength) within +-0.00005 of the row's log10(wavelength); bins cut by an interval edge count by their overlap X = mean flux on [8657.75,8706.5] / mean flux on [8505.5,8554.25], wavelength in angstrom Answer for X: 1.00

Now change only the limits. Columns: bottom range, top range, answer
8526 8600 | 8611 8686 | 0.96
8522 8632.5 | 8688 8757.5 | 0.95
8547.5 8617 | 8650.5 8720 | 0.97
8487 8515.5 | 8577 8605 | 1.09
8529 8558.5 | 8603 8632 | 0.97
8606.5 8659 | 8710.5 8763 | 0.96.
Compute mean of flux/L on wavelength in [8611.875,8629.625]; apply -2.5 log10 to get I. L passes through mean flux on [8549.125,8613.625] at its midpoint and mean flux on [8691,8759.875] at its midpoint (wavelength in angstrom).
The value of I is 0.066 mag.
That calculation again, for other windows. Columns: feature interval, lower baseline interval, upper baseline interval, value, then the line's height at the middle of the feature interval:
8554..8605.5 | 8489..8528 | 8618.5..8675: -0.067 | 18.5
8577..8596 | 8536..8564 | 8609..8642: -0.110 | 18.3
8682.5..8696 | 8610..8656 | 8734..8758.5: -0.053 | 18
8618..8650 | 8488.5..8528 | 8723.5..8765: -0.038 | 17.9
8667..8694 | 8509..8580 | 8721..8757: -0.032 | 17.9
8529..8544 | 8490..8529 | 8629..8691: -0.015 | 18.4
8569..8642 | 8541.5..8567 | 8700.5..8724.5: -0.029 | 18.4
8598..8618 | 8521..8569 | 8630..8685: 0.034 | 18.7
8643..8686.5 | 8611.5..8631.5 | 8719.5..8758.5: -0.061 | 17.6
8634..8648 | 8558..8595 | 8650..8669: -0.019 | 19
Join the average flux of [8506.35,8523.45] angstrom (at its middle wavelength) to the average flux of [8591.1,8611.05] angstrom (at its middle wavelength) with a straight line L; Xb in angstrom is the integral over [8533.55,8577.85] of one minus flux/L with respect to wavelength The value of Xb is -1.1 angstrom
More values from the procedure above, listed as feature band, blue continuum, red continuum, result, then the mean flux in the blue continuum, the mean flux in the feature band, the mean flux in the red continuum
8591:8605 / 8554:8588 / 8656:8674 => 0.5 angstrom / 19.9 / 18.8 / 18.4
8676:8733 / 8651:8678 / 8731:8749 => -0.9 angstrom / 18.5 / 18.3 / 17.6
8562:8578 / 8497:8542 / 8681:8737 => -1.6 angstrom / 18.4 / 20.2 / 18.3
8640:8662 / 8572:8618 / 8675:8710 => -0.8 angstrom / 19.1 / 19.5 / 18.5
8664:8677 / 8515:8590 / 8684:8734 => 0.4 angstrom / 19.2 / 17.9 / 18.3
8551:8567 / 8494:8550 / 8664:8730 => -0.1 angstrom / 18.5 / 18.5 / 18.2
